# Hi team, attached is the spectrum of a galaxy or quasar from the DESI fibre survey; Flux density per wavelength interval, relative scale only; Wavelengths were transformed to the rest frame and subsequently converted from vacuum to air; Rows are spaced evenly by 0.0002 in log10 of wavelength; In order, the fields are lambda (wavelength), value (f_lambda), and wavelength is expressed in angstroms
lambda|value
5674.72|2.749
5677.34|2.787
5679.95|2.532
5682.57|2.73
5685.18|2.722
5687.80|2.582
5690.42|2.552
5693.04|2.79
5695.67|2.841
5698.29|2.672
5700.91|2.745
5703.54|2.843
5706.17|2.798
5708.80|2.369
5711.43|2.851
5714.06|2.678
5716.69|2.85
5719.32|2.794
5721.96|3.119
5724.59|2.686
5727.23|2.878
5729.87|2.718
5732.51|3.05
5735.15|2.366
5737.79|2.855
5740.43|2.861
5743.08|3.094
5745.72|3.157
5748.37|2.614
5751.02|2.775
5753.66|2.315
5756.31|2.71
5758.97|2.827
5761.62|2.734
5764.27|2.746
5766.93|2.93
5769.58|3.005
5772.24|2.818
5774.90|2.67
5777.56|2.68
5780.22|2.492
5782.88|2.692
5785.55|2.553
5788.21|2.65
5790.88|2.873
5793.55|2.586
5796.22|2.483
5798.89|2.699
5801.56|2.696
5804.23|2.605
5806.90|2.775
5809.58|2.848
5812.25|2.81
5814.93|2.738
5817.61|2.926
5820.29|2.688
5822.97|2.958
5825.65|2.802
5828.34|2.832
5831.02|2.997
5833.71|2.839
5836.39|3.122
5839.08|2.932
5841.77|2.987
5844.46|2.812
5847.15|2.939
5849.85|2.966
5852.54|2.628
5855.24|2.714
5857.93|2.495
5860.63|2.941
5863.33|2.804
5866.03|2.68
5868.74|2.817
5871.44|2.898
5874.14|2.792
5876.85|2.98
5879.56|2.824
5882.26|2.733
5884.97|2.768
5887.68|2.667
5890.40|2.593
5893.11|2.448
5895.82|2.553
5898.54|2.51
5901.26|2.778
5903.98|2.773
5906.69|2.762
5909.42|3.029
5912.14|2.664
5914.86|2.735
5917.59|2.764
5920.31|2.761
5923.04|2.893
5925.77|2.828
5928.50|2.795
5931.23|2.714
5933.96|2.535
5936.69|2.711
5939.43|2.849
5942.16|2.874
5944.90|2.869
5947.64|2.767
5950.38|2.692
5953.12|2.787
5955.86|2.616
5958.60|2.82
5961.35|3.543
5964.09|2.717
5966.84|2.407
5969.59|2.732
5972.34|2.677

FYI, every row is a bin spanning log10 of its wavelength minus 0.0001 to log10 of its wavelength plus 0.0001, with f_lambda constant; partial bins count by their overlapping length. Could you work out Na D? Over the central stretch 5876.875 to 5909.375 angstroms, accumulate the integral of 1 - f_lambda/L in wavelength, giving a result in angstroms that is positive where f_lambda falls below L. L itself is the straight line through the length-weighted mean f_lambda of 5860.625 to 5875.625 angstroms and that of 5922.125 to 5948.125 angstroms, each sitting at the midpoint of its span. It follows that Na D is 1.2 angstroms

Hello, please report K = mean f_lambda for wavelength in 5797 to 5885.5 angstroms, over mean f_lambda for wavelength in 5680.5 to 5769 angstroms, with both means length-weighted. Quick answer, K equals 1.0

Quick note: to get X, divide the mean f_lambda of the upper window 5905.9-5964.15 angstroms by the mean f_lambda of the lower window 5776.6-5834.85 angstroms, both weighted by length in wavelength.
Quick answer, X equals 1.03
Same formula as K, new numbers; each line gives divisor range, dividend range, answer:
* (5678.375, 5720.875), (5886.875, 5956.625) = 1.01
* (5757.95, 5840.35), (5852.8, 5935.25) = 0.99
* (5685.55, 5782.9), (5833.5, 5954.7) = 1.01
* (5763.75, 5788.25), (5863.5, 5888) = 1.03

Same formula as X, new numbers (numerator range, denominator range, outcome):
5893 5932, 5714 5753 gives 0.97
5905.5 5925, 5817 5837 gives 0.97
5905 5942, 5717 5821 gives 1.01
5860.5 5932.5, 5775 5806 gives 1.04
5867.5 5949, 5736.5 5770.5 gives 0.98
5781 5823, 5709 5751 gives 0.96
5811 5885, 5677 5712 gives 1.05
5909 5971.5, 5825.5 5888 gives 0.98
